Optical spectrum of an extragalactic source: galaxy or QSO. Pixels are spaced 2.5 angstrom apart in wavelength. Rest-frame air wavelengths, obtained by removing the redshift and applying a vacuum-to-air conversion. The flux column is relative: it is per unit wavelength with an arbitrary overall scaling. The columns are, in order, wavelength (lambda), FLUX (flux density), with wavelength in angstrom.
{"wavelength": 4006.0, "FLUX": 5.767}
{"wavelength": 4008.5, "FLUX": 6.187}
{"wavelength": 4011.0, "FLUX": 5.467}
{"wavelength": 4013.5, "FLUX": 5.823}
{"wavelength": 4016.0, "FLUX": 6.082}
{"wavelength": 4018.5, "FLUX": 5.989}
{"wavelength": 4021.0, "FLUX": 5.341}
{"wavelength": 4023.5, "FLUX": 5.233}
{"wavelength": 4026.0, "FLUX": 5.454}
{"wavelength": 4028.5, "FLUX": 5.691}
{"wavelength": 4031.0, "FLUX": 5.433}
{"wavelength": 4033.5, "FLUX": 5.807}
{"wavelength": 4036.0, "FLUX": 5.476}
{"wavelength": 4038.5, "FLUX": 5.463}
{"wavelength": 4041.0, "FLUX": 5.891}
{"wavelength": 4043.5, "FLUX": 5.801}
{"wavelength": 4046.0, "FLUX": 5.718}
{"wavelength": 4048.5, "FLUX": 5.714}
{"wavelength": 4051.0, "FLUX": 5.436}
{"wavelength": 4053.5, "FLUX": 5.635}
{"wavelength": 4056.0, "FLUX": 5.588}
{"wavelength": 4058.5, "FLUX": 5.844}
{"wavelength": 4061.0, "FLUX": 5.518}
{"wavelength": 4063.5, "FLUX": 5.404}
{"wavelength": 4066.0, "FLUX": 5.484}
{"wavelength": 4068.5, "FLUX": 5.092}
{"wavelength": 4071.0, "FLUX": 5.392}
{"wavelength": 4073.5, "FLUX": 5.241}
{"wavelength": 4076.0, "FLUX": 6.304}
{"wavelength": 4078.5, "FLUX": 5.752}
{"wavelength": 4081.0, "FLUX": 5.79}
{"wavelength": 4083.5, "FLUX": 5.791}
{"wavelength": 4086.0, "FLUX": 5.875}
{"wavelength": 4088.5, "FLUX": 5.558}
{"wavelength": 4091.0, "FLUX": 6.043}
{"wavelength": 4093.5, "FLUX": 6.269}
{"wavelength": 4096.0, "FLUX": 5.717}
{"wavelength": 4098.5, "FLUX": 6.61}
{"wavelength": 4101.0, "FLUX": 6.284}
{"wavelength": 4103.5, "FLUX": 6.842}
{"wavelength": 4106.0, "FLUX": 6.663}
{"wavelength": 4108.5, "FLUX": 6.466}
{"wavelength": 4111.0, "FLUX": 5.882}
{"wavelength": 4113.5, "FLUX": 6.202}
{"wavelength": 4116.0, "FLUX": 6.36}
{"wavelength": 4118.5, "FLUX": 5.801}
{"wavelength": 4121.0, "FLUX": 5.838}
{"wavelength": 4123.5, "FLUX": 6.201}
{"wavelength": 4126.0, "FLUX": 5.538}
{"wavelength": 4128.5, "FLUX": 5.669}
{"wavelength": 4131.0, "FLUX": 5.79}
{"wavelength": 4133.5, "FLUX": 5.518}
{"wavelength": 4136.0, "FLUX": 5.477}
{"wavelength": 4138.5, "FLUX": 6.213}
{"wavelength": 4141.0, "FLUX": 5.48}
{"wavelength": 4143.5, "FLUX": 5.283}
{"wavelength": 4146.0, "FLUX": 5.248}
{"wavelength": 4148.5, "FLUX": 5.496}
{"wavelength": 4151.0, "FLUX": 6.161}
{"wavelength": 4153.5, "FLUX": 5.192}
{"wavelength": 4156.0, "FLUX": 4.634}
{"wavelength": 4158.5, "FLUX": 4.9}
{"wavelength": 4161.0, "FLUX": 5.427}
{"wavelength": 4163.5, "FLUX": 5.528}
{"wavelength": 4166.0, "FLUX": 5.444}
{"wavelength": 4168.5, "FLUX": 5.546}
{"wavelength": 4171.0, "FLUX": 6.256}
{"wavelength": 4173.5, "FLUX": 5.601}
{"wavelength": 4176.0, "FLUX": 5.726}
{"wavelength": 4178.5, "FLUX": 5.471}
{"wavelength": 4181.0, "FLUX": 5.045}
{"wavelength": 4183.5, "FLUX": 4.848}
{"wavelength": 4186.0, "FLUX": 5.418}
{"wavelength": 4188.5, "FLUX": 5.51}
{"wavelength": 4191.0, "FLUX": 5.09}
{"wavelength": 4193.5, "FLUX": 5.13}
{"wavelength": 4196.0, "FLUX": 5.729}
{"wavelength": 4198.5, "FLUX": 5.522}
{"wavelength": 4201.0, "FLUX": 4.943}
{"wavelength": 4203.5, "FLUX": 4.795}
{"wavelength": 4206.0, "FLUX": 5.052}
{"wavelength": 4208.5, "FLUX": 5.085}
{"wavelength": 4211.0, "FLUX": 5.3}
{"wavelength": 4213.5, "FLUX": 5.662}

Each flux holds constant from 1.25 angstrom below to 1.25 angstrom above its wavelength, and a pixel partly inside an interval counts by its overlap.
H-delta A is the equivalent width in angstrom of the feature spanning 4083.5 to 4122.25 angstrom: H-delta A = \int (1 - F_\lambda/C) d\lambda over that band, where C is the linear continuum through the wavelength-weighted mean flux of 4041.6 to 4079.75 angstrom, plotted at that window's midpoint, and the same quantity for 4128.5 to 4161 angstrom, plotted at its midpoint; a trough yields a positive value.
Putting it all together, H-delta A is -4.4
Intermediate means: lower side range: 5.6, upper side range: 5.46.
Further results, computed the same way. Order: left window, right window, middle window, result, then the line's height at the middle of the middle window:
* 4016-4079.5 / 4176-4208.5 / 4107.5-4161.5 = -3.0 angstrom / 5.38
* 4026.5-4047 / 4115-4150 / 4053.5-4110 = -2.0 angstrom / 5.68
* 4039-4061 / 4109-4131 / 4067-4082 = 0.5 angstrom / 5.78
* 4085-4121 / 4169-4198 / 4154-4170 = 1.1 angstrom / 5.64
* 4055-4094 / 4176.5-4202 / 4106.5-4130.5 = -2.1 angstrom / 5.53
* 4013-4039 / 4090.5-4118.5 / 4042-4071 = 1.5 angstrom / 5.88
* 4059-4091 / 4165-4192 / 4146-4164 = 0.6 angstrom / 5.49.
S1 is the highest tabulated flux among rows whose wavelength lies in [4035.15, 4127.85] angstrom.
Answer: 6.842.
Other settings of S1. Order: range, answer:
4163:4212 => 6.256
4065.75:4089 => 6.304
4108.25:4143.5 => 6.466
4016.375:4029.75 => 5.989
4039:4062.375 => 5.891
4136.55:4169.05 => 6.213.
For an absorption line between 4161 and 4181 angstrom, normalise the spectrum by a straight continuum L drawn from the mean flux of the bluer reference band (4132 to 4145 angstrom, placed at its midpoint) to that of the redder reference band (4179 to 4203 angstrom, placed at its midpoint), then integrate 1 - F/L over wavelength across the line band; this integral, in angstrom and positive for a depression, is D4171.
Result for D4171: -0.8 angstrom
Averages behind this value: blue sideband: 5.59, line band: 5.6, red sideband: 5.24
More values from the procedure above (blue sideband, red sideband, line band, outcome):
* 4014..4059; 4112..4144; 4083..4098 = -0.45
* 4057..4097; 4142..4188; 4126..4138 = -0.29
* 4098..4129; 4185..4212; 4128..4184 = 2.18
